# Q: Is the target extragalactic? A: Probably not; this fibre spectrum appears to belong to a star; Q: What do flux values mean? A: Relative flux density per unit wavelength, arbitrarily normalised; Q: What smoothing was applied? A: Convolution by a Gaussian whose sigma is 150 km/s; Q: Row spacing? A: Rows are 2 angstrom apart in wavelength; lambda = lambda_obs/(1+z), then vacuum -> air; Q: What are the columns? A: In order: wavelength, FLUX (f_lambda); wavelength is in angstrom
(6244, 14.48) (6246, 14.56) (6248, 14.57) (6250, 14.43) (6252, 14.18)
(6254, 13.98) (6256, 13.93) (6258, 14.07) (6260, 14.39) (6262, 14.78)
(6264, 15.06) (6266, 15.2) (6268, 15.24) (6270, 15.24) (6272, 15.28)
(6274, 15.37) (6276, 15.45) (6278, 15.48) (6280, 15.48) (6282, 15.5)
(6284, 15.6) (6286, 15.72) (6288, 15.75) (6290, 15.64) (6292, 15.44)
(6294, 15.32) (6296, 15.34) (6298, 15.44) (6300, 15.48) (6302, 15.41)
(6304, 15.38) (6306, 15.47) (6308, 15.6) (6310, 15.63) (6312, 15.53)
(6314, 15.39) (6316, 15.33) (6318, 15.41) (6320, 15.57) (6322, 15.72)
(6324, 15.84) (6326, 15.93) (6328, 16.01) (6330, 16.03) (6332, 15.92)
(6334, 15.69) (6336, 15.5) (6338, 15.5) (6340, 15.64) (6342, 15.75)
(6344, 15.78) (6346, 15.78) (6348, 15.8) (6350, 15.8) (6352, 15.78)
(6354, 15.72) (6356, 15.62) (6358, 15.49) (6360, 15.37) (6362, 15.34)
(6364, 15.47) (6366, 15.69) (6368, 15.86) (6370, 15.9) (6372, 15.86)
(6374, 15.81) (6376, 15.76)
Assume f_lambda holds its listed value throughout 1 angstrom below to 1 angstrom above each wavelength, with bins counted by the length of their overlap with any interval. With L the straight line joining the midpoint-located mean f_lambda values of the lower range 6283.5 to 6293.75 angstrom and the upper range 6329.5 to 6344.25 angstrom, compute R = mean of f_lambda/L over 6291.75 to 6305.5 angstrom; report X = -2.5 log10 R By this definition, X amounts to 0.02 mag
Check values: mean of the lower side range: 15.6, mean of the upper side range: 15.7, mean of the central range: 15.4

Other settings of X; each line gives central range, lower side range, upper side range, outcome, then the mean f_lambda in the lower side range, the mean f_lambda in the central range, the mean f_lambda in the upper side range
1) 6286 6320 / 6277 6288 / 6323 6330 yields 0.02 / 15.6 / 15.5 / 15.9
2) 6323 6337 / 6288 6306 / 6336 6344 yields -0.02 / 15.5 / 15.8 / 15.6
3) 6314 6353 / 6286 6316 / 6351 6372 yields -0.01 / 15.5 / 15.7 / 15.6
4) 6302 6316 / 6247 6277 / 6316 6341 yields 0.00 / 14.7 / 15.5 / 15.7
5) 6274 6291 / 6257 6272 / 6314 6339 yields -0.03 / 14.9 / 15.6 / 15.7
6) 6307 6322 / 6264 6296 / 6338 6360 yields 0.00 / 15.4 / 15.5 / 15.7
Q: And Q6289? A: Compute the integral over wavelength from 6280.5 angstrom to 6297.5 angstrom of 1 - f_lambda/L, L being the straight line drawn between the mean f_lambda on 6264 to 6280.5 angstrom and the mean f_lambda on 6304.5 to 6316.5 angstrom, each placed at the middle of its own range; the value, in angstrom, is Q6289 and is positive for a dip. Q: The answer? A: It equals -0.2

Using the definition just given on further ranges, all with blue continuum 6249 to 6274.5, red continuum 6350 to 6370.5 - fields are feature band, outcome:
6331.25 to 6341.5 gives -0.17 angstrom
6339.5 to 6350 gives -0.19 angstrom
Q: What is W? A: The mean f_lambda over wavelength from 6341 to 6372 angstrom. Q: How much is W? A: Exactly 15.7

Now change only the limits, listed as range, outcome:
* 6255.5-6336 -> 15.4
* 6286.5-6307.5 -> 15.5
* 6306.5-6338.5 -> 15.7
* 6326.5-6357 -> 15.8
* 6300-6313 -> 15.5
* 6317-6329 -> 15.7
